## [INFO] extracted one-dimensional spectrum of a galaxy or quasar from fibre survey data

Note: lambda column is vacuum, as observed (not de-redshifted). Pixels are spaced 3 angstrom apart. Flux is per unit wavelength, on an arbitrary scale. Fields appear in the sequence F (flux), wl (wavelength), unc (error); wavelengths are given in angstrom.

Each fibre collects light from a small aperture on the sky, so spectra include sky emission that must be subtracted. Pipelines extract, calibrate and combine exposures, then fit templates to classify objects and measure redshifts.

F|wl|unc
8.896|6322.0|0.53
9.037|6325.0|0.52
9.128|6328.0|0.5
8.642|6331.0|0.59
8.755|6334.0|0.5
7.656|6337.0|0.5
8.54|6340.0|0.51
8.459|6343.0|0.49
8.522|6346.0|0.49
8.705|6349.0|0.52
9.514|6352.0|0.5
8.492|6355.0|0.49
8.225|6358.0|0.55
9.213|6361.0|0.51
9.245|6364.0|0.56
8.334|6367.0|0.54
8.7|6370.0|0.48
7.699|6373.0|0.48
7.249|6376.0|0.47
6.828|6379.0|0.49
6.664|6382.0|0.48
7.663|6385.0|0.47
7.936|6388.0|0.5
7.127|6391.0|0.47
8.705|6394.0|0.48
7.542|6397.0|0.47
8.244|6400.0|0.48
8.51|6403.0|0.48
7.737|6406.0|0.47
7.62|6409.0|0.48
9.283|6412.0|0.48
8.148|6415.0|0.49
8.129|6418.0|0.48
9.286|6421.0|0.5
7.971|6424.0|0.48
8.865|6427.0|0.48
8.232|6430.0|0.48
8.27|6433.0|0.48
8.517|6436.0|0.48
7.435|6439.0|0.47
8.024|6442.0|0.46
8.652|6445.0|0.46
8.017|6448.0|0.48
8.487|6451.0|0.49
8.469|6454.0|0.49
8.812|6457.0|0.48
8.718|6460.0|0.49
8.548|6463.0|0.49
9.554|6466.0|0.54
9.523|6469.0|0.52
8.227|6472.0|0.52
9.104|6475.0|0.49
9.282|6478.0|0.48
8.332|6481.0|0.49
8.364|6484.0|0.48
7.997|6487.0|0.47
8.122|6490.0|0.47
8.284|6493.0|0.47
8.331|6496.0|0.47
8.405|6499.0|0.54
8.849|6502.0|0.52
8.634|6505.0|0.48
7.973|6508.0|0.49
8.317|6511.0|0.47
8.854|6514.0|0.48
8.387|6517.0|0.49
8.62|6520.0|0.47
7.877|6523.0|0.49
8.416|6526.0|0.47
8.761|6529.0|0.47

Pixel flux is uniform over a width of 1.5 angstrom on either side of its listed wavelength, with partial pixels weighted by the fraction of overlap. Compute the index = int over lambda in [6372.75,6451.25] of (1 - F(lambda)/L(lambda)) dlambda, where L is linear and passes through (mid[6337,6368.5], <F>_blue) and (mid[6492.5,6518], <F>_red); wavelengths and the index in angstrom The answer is 5.1 angstrom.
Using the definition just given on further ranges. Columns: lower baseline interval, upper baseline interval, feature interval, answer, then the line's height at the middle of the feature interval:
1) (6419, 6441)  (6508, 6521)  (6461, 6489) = -1.1 angstrom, 8.42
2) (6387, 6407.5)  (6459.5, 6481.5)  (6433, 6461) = 1.0 angstrom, 8.63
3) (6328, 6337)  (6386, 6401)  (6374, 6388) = 1.4 angstrom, 8.04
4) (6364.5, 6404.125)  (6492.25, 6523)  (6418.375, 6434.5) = -0.9 angstrom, 8.03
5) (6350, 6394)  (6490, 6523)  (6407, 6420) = -0.2 angstrom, 8.19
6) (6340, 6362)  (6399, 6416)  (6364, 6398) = 2.9 angstrom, 8.47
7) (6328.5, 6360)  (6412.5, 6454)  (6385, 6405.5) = 1.1 angstrom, 8.44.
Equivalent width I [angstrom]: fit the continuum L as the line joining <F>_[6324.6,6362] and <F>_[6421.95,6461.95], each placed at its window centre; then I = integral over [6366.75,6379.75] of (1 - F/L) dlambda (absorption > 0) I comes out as 1.2 angstrom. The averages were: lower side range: 8.67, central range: 7.76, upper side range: 8.36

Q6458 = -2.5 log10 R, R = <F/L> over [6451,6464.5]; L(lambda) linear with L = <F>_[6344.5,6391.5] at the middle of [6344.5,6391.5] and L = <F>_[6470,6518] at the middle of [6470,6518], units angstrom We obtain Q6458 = -0.030 mag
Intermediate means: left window 8.15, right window 8.48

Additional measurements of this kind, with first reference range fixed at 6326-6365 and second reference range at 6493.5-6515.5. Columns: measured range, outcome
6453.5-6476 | -0.04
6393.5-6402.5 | 0.06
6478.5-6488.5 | 0.02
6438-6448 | 0.06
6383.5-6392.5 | 0.14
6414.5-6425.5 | 0.02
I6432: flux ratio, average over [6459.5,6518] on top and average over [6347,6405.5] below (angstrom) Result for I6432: 1.1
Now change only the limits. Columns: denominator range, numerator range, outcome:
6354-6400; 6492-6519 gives 1.06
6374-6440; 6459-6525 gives 1.07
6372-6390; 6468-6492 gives 1.17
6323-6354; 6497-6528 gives 0.97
